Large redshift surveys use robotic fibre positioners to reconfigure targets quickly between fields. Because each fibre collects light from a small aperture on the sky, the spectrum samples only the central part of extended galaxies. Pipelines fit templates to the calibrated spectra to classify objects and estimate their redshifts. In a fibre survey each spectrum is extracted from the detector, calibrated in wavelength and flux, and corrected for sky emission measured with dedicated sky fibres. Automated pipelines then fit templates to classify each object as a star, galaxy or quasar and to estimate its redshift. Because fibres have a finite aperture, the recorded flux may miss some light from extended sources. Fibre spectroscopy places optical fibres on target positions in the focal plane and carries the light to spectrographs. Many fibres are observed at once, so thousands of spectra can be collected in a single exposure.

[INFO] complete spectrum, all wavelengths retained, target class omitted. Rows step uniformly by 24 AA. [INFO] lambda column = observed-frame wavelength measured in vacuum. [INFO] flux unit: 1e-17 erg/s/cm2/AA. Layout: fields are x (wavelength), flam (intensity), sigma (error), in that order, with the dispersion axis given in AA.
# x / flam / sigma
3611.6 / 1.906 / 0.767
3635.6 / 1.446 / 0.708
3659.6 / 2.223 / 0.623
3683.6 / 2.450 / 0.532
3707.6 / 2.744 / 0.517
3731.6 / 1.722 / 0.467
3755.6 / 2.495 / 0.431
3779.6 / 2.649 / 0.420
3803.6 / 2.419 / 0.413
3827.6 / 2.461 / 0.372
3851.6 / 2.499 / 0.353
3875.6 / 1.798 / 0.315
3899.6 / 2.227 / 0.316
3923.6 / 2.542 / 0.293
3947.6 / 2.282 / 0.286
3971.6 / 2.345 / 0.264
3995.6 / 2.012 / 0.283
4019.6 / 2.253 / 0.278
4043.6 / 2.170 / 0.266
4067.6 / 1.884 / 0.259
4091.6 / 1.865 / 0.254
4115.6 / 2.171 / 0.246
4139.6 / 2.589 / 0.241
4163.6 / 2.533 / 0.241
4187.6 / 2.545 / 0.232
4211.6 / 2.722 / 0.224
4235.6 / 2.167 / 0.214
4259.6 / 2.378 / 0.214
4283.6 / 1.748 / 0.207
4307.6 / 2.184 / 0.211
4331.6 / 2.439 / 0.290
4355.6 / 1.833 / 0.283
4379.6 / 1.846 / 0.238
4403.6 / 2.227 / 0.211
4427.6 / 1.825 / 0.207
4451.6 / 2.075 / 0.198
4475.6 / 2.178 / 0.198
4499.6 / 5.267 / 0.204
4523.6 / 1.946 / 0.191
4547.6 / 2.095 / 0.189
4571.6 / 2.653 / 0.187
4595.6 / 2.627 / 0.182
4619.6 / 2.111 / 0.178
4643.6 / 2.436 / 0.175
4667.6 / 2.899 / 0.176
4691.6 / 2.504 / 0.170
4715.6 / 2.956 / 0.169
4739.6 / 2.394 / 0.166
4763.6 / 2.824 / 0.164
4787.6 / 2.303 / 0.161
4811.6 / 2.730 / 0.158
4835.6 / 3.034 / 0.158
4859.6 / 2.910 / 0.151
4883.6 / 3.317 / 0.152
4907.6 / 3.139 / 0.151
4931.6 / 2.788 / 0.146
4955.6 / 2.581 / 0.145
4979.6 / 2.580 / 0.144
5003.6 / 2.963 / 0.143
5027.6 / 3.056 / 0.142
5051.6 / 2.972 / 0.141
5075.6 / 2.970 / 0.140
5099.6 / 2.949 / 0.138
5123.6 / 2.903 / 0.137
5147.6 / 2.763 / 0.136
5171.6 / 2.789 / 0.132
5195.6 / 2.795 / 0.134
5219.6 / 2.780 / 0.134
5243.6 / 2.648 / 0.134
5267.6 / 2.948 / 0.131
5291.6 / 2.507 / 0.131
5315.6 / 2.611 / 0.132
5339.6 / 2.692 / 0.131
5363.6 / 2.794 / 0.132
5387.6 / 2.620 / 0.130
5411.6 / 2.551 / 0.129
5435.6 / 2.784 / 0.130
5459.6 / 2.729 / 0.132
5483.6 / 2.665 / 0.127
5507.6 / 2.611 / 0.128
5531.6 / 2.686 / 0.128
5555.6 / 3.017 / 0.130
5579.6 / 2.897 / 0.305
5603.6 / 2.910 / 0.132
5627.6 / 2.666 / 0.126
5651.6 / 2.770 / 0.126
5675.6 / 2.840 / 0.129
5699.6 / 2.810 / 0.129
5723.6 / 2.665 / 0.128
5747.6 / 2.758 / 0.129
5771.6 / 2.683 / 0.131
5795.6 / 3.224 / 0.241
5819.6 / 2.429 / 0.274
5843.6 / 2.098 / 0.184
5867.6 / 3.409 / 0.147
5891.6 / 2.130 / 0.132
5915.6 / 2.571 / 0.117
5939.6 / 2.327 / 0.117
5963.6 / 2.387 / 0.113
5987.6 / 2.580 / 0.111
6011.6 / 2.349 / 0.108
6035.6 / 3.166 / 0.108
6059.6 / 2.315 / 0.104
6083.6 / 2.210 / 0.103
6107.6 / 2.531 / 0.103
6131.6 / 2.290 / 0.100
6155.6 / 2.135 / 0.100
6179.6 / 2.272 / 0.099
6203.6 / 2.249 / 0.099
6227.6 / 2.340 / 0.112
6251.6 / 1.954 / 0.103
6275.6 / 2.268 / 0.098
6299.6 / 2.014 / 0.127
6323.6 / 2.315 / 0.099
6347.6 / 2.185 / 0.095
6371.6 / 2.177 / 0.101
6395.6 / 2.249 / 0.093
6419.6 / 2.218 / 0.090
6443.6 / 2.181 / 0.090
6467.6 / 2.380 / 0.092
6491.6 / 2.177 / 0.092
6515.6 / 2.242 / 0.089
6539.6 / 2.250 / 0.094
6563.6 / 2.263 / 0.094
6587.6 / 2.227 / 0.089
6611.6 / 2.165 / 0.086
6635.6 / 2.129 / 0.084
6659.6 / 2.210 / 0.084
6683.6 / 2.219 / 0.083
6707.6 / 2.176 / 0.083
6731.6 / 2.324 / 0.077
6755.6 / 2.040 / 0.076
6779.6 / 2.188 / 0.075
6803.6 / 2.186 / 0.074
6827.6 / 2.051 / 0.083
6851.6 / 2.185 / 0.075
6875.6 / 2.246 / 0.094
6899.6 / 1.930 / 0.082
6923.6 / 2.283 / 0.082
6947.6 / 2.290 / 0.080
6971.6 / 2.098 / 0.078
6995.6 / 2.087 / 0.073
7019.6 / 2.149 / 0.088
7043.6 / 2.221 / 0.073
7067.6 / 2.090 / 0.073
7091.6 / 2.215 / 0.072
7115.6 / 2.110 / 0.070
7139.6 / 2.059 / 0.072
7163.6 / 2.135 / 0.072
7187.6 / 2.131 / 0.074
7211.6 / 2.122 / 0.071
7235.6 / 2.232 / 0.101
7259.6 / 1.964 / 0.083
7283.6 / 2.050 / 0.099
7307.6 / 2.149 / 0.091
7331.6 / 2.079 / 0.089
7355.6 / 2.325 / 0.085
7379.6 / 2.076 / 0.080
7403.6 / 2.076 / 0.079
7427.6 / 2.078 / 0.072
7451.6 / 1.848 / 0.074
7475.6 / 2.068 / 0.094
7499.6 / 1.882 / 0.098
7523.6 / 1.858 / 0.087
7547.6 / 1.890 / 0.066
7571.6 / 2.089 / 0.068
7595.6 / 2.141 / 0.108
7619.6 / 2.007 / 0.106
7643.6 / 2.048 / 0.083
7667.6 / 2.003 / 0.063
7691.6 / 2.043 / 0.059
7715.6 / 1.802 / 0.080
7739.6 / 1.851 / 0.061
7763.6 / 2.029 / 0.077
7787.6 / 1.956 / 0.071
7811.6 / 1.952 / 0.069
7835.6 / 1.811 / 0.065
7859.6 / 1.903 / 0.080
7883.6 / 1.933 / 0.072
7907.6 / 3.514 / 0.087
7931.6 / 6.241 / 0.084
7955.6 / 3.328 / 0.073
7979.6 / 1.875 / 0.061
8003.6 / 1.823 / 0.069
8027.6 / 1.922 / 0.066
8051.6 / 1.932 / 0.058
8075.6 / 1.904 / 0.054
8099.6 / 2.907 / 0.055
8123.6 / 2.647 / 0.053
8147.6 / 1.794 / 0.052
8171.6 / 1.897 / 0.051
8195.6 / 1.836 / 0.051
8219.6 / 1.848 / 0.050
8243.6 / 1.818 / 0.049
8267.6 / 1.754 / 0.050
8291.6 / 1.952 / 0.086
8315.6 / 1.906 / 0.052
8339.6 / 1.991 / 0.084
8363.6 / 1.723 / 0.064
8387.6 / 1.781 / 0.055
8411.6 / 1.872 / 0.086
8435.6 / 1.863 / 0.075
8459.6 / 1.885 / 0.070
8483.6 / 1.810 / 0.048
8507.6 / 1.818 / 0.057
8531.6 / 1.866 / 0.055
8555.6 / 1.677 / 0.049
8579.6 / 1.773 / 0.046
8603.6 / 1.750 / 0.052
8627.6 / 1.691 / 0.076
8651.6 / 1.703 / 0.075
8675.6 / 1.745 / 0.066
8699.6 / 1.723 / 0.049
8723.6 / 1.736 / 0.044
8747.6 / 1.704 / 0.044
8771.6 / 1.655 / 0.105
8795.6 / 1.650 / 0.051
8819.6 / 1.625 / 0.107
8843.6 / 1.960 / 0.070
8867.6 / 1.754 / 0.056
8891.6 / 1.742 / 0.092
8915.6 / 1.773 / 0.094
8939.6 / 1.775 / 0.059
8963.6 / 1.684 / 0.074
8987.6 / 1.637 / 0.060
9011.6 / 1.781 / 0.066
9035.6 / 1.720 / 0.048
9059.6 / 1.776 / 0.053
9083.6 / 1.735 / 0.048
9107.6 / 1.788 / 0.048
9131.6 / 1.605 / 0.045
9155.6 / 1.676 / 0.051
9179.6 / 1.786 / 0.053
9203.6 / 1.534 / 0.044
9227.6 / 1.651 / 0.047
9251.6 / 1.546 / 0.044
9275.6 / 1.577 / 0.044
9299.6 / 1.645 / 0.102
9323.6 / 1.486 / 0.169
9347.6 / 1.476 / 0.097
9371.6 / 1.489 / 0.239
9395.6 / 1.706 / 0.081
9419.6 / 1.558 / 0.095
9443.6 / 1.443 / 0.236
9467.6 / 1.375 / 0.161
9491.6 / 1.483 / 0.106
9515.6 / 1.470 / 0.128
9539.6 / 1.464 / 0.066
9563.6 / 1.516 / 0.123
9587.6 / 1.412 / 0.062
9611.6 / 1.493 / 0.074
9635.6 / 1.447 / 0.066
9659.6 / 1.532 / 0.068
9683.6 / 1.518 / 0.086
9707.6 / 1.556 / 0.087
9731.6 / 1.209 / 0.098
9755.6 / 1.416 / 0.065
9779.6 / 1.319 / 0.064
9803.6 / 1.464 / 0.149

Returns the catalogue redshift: 0.21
